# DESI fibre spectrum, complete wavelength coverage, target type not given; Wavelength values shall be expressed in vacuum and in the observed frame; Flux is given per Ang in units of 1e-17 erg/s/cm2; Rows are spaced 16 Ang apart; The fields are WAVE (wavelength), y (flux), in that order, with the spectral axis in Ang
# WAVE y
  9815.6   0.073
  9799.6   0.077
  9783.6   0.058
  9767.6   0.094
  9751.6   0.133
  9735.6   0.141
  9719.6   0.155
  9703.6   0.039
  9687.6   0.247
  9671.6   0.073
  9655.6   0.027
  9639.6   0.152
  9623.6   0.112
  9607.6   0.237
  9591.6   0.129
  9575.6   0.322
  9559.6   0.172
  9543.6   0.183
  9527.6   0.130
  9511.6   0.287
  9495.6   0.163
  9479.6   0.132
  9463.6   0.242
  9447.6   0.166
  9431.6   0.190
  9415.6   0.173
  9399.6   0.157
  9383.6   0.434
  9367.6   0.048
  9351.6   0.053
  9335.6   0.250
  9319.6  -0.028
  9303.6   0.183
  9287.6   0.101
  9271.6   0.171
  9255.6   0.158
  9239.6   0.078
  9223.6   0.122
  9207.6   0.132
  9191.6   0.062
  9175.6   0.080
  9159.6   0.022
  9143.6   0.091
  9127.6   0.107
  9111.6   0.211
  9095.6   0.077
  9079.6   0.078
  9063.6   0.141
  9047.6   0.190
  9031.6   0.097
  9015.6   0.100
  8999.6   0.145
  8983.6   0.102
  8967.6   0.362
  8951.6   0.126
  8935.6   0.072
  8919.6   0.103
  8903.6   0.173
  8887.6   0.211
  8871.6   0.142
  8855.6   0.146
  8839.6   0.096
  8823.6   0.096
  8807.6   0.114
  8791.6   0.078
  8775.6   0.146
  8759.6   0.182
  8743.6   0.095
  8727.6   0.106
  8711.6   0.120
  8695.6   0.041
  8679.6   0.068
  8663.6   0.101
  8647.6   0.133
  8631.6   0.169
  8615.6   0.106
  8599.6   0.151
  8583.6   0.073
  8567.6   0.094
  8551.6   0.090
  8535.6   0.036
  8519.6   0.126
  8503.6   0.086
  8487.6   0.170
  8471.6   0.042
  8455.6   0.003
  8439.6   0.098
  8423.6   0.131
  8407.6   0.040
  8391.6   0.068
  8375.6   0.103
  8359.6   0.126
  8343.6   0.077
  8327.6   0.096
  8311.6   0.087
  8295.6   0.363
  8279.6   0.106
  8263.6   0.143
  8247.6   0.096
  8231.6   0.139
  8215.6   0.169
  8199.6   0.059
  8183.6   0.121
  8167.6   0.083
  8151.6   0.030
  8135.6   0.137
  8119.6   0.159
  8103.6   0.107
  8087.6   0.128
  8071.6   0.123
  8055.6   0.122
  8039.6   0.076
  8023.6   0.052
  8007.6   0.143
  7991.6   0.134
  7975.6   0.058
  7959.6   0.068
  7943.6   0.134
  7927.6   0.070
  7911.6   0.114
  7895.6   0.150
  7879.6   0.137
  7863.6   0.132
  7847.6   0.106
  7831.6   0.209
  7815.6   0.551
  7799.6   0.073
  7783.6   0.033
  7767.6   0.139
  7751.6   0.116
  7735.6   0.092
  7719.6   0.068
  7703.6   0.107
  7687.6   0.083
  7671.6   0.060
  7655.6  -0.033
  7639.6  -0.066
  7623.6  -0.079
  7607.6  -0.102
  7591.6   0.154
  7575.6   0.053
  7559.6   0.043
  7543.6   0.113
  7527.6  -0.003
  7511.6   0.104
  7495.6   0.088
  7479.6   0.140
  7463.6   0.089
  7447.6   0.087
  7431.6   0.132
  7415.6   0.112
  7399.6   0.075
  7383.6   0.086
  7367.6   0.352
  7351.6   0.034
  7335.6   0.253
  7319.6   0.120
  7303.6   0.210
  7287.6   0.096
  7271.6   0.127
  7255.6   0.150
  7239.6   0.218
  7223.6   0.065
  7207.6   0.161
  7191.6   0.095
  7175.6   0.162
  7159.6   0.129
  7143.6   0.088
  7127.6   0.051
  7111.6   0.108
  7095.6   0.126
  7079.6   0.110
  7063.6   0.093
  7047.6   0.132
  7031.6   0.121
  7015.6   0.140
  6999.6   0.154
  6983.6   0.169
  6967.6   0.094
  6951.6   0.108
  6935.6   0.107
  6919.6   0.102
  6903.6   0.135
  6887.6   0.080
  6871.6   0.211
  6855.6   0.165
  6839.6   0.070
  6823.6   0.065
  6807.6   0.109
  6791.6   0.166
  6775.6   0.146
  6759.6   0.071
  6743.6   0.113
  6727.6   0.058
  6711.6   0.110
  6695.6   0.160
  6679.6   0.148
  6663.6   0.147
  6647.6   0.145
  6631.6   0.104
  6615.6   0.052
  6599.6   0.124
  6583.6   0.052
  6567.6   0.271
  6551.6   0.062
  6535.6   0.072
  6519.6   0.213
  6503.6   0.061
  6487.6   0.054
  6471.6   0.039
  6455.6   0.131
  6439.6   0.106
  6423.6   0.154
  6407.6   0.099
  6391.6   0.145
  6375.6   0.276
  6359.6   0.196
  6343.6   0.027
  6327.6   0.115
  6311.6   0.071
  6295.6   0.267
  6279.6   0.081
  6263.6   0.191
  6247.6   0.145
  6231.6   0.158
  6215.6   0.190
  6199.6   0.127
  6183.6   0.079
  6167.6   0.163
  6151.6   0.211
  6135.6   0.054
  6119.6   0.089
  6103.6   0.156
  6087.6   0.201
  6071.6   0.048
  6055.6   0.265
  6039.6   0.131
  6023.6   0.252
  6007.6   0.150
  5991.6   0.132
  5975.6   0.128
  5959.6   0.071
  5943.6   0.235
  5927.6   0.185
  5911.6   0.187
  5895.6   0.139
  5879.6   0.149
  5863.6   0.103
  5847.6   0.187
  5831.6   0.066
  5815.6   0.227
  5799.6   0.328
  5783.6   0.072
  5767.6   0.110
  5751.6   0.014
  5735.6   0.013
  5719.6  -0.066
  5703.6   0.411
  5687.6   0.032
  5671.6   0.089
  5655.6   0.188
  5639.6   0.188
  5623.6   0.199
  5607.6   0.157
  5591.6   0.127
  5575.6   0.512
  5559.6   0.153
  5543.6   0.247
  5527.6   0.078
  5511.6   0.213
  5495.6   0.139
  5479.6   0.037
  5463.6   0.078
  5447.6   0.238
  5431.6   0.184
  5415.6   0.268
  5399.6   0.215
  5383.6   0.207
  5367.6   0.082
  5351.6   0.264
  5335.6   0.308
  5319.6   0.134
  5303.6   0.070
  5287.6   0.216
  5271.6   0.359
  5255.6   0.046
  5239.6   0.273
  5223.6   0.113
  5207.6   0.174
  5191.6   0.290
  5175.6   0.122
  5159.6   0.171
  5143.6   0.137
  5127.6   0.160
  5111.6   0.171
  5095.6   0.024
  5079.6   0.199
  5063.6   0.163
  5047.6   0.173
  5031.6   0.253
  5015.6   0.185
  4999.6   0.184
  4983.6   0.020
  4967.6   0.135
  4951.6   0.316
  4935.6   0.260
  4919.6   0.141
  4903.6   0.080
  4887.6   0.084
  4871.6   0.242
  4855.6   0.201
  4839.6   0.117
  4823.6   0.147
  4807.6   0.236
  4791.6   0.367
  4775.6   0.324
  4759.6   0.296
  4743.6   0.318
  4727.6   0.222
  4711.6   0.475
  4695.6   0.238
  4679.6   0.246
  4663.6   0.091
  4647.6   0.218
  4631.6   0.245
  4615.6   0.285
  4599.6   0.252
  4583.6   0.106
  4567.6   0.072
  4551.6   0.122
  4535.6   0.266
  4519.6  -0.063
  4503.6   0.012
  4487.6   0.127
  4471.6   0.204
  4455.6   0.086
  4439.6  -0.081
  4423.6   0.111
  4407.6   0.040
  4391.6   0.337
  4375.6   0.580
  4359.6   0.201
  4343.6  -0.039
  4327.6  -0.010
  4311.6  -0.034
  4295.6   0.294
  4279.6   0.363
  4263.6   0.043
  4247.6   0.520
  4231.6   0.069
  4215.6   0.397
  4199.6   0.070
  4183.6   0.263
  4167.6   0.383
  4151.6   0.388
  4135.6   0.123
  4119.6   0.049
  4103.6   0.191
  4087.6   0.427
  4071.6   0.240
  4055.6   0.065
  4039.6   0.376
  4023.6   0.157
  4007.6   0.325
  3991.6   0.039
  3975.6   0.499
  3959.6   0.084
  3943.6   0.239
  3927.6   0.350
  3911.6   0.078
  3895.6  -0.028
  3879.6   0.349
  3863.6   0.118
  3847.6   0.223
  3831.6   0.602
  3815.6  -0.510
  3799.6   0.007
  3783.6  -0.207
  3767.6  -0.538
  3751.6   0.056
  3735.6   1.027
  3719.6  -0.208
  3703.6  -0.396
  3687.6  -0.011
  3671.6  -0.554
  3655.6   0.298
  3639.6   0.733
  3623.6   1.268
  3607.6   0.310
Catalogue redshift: 1.098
